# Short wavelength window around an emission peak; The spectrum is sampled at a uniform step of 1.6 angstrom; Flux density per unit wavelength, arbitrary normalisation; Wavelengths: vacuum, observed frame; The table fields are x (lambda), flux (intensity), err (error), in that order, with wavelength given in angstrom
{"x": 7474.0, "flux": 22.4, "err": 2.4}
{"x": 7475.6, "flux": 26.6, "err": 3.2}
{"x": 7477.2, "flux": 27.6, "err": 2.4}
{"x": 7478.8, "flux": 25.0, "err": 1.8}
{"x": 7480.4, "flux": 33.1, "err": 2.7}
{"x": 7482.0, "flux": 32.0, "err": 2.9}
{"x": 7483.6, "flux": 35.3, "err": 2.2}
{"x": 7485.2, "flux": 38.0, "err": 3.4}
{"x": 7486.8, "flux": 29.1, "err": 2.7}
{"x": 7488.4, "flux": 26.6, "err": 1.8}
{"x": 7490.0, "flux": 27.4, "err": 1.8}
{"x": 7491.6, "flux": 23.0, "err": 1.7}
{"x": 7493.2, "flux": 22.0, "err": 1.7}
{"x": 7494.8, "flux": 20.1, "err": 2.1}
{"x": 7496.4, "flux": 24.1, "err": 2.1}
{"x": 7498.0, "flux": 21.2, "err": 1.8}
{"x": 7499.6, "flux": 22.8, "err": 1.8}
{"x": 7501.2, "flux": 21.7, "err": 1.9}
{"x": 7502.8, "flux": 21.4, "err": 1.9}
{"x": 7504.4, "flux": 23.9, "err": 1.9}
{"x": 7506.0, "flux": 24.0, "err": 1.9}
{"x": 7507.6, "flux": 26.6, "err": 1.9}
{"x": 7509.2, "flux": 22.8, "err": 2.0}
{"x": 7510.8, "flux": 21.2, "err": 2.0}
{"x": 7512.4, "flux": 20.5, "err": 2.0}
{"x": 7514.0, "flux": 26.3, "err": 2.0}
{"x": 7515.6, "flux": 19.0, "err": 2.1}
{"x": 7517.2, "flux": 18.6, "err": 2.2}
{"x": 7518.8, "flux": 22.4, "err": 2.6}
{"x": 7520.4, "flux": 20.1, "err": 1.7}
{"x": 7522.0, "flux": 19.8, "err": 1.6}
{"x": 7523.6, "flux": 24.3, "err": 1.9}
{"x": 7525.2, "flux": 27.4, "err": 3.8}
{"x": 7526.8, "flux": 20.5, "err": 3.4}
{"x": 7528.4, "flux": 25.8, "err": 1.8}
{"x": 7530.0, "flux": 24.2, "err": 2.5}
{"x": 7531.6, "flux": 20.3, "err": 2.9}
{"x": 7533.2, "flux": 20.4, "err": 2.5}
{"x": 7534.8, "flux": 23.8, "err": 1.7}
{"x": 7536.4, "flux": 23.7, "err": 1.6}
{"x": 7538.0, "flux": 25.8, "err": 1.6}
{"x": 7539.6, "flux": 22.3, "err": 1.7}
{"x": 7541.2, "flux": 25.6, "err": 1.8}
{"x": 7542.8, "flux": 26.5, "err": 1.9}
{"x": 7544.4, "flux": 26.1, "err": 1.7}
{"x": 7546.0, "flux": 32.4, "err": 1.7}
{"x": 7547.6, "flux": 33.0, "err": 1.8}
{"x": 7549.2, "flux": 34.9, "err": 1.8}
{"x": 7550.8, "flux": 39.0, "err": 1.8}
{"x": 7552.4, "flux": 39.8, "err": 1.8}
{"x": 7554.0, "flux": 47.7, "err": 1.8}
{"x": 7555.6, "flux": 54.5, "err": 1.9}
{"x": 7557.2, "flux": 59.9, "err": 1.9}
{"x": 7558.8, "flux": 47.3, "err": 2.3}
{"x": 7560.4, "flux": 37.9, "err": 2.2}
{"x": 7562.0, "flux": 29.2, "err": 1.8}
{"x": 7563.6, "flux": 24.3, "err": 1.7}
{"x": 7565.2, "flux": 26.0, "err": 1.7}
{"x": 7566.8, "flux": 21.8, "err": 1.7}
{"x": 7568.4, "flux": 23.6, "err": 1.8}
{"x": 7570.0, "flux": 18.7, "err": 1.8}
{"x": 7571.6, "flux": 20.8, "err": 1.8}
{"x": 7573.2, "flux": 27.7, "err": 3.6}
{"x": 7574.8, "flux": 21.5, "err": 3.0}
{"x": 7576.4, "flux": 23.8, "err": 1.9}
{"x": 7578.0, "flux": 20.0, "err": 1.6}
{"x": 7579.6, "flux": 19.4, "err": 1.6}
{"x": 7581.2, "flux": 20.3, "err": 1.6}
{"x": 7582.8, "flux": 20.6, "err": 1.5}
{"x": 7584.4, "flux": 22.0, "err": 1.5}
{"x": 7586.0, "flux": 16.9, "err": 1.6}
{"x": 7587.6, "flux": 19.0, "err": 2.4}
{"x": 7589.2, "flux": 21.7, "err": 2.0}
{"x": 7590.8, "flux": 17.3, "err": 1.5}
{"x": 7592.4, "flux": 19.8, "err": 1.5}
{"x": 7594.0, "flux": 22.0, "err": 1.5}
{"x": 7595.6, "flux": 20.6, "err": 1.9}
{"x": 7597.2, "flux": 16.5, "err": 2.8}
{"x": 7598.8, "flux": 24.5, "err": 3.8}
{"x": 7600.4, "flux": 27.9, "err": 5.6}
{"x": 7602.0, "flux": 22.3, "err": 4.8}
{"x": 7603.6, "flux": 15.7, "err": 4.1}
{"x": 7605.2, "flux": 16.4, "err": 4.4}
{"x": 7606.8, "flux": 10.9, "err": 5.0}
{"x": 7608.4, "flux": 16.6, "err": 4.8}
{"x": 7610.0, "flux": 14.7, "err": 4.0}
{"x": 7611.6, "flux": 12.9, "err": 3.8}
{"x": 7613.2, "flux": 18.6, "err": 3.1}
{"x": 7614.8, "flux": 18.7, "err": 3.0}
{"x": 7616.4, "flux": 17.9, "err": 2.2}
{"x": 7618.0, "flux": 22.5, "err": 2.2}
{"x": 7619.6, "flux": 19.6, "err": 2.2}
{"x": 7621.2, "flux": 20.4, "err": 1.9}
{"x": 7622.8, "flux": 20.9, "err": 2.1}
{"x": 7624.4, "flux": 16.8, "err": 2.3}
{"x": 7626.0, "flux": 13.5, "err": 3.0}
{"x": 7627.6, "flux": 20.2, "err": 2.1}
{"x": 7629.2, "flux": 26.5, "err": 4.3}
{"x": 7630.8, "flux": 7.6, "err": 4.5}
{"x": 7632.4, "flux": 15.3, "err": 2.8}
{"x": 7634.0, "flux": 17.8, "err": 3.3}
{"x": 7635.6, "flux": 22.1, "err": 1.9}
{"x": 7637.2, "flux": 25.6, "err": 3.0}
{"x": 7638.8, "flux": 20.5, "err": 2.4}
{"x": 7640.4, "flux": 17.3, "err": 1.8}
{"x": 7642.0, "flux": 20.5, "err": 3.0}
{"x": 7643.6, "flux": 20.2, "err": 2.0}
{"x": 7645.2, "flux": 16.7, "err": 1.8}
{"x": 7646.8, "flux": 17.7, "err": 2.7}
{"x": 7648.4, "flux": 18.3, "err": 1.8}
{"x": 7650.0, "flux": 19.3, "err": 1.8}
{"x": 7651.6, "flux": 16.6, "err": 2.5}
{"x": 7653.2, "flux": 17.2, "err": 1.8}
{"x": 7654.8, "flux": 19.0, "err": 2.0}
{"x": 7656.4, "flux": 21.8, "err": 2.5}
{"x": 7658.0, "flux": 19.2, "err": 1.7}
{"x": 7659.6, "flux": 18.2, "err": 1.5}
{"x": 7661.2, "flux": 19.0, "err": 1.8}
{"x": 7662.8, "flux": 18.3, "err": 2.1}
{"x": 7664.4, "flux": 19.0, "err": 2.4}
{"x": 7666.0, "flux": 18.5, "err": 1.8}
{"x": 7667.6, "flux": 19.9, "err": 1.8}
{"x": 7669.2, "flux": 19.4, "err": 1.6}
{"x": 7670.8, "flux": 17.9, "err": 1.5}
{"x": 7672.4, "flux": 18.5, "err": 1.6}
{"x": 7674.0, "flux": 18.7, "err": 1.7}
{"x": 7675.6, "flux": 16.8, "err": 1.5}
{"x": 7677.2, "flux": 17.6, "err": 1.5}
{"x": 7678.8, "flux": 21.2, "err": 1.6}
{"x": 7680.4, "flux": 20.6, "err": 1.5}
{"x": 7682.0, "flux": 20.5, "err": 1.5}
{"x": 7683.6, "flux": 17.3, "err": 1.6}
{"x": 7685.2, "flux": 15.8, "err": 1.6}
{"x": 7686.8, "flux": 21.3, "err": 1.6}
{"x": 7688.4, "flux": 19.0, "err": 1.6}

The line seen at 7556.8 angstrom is [O III]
